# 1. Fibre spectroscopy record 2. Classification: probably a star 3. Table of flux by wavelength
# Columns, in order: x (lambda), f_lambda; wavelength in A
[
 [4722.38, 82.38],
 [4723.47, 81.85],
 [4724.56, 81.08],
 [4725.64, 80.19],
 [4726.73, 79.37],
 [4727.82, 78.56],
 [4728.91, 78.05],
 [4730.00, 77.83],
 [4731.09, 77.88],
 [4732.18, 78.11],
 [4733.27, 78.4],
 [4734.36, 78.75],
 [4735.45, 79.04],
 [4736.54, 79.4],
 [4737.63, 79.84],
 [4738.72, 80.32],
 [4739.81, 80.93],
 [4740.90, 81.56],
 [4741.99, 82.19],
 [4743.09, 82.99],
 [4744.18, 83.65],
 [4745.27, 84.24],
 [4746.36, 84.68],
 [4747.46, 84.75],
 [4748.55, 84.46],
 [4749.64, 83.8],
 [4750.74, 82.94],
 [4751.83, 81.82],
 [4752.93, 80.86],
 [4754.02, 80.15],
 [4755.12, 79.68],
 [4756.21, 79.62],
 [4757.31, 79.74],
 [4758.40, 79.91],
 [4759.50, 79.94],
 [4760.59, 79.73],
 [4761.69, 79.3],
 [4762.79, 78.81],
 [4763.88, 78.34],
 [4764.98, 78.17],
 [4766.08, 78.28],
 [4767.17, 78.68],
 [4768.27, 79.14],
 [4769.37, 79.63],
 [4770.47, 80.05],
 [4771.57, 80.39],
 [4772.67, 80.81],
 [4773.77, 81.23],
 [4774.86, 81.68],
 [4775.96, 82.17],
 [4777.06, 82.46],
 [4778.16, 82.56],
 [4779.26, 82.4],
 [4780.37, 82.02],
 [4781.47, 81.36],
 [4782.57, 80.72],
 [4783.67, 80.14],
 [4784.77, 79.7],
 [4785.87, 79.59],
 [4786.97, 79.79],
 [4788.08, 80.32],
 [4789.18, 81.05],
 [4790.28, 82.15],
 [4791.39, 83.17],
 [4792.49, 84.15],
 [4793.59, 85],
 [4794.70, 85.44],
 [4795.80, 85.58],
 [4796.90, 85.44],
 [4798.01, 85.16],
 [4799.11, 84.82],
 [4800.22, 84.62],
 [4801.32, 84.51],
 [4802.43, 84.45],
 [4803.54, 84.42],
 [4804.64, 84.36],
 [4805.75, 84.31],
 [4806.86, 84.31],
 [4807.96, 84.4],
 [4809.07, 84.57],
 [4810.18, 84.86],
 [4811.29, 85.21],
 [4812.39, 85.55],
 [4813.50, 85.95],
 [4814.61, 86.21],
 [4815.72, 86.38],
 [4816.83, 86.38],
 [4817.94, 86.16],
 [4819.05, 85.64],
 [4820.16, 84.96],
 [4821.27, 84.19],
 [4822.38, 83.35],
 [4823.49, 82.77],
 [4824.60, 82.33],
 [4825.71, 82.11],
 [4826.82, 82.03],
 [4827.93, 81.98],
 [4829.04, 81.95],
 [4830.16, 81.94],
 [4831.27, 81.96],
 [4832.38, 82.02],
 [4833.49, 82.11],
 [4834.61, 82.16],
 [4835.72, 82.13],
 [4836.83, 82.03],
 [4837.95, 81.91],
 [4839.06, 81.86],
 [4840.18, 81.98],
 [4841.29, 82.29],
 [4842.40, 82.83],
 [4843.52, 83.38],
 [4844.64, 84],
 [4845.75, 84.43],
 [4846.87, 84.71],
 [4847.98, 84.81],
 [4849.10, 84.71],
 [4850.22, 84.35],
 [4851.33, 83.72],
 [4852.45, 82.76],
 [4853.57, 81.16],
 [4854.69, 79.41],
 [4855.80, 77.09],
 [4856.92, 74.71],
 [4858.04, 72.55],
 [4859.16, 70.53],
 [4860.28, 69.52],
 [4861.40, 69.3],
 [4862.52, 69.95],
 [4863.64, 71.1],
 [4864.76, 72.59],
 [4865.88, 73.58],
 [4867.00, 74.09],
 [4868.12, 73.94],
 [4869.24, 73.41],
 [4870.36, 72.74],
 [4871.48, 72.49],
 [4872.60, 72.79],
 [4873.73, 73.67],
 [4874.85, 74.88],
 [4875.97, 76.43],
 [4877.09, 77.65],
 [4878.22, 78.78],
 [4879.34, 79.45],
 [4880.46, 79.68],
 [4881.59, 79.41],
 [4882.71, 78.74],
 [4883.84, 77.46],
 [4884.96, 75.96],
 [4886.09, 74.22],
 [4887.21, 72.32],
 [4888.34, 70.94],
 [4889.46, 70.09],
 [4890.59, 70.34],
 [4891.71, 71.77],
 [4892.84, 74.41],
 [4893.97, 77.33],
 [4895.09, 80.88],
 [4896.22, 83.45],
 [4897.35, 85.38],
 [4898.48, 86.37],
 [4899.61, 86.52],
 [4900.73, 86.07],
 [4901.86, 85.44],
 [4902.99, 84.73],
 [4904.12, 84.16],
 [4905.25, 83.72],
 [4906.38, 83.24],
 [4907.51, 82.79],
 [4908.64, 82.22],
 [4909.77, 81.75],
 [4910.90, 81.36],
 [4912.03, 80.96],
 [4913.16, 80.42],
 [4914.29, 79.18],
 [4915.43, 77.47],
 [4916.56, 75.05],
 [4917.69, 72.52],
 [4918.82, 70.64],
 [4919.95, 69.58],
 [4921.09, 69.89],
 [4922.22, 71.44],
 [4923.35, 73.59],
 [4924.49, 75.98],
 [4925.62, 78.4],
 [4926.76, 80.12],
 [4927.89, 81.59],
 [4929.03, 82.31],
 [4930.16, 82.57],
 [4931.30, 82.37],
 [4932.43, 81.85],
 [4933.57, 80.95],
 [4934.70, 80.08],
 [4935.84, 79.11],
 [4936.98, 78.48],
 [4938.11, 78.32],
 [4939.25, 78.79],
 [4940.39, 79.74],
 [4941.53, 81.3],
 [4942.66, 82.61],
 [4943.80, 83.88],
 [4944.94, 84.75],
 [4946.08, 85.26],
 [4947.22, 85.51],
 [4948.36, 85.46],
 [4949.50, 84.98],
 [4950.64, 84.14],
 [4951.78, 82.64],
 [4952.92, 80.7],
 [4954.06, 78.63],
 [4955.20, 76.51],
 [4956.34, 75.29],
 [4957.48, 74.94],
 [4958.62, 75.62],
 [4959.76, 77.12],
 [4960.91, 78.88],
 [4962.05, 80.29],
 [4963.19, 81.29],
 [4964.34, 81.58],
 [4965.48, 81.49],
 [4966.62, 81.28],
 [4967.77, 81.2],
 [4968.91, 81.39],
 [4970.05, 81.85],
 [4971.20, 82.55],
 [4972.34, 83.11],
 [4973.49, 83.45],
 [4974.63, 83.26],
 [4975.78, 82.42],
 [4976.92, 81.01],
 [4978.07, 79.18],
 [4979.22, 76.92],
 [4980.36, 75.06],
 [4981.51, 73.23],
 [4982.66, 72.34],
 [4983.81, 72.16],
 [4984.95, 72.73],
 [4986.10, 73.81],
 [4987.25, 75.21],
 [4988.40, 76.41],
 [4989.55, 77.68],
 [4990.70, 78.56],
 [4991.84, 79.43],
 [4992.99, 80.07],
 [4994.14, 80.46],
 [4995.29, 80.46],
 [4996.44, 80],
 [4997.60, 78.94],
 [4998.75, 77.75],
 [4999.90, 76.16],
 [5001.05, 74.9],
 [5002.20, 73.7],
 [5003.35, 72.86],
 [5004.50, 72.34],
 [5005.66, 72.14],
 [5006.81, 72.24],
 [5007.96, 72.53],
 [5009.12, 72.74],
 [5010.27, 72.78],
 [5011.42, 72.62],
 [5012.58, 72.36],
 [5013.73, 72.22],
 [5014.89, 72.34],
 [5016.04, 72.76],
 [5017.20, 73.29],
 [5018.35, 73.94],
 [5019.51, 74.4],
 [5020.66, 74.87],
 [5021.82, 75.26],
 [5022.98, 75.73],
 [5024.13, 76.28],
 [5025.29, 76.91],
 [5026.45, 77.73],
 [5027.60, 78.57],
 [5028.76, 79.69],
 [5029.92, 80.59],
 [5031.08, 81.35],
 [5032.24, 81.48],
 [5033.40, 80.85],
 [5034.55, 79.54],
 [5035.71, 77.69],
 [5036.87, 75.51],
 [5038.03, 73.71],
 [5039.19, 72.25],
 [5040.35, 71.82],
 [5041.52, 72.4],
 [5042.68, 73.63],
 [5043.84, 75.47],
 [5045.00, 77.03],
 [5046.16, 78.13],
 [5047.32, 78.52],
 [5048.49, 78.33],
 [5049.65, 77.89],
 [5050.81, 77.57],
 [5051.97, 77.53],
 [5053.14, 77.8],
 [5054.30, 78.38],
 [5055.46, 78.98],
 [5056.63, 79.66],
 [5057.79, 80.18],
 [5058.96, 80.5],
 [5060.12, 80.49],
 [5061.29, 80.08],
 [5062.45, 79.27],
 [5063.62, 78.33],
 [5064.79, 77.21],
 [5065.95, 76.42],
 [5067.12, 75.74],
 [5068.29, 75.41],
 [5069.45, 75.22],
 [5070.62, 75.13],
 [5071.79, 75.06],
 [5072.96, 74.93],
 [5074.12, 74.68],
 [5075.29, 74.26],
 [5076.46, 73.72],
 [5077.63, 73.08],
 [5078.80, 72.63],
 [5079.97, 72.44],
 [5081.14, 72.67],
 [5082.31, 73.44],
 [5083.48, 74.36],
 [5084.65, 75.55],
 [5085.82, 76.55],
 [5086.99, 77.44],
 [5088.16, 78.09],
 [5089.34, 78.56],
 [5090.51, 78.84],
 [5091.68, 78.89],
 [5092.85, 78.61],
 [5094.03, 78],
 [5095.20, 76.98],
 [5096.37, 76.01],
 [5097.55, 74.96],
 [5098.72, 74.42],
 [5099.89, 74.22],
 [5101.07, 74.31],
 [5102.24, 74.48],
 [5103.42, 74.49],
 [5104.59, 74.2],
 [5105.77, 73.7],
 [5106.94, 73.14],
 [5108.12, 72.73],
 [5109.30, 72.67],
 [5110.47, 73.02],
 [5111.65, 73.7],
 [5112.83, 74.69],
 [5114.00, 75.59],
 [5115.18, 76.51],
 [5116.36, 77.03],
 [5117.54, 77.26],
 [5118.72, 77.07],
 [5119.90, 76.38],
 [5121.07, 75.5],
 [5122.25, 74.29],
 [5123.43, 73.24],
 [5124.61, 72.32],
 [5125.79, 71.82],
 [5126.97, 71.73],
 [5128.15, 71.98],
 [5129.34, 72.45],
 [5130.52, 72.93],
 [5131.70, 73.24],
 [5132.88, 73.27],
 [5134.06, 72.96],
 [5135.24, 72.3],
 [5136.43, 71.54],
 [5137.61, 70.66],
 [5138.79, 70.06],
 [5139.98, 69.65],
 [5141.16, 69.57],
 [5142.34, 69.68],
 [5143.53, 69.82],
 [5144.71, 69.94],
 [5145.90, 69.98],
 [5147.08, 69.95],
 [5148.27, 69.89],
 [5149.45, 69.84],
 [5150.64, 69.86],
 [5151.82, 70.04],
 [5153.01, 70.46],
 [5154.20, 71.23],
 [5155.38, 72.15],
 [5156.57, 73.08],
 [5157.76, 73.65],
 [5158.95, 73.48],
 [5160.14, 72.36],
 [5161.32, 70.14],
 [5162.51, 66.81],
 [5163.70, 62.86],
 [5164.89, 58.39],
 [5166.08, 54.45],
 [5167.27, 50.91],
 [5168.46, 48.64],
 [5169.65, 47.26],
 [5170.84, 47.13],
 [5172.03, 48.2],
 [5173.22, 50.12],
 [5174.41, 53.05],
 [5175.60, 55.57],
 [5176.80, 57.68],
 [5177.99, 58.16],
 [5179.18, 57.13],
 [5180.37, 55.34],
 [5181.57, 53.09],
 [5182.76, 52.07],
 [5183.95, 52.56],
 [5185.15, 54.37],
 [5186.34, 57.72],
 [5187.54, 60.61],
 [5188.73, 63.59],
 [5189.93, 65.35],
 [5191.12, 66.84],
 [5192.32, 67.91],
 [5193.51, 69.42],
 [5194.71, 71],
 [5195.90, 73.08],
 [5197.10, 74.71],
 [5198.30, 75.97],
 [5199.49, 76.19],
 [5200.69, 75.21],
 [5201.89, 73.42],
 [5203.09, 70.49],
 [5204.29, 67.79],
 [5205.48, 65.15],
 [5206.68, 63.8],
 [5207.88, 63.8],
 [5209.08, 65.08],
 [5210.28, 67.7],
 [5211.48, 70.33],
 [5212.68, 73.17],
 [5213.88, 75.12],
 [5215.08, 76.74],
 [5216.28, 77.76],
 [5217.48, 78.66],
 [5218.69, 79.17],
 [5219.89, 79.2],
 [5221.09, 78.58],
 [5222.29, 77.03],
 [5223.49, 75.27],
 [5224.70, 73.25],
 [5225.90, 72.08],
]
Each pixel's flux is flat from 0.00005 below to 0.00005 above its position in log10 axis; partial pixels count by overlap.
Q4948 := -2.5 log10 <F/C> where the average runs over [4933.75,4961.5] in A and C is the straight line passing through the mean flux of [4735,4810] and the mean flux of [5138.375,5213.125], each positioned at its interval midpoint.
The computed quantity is -0.09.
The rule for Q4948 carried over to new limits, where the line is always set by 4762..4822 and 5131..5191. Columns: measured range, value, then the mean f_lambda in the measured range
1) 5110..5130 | -0.13 mag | 74.4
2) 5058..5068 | -0.14 mag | 78.4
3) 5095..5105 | -0.12 mag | 74.9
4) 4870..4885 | 0.03 mag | 76.5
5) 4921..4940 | -0.05 mag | 78.8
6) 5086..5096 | -0.16 mag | 78.1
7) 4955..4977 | -0.09 mag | 80.3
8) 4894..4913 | -0.09 mag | 83.5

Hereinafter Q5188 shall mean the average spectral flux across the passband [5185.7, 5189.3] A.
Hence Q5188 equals 60.6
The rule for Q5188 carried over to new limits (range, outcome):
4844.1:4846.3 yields 84.4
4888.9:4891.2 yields 70.4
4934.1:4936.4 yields 79.7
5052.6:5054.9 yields 78.4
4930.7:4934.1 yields 81.7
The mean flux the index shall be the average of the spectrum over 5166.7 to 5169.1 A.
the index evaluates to 49.7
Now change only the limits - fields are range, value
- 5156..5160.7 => 73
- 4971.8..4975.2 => 83.3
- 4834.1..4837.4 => 82.1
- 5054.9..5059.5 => 79.7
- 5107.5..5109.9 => 72.7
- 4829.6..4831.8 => 81.9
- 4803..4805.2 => 84.5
